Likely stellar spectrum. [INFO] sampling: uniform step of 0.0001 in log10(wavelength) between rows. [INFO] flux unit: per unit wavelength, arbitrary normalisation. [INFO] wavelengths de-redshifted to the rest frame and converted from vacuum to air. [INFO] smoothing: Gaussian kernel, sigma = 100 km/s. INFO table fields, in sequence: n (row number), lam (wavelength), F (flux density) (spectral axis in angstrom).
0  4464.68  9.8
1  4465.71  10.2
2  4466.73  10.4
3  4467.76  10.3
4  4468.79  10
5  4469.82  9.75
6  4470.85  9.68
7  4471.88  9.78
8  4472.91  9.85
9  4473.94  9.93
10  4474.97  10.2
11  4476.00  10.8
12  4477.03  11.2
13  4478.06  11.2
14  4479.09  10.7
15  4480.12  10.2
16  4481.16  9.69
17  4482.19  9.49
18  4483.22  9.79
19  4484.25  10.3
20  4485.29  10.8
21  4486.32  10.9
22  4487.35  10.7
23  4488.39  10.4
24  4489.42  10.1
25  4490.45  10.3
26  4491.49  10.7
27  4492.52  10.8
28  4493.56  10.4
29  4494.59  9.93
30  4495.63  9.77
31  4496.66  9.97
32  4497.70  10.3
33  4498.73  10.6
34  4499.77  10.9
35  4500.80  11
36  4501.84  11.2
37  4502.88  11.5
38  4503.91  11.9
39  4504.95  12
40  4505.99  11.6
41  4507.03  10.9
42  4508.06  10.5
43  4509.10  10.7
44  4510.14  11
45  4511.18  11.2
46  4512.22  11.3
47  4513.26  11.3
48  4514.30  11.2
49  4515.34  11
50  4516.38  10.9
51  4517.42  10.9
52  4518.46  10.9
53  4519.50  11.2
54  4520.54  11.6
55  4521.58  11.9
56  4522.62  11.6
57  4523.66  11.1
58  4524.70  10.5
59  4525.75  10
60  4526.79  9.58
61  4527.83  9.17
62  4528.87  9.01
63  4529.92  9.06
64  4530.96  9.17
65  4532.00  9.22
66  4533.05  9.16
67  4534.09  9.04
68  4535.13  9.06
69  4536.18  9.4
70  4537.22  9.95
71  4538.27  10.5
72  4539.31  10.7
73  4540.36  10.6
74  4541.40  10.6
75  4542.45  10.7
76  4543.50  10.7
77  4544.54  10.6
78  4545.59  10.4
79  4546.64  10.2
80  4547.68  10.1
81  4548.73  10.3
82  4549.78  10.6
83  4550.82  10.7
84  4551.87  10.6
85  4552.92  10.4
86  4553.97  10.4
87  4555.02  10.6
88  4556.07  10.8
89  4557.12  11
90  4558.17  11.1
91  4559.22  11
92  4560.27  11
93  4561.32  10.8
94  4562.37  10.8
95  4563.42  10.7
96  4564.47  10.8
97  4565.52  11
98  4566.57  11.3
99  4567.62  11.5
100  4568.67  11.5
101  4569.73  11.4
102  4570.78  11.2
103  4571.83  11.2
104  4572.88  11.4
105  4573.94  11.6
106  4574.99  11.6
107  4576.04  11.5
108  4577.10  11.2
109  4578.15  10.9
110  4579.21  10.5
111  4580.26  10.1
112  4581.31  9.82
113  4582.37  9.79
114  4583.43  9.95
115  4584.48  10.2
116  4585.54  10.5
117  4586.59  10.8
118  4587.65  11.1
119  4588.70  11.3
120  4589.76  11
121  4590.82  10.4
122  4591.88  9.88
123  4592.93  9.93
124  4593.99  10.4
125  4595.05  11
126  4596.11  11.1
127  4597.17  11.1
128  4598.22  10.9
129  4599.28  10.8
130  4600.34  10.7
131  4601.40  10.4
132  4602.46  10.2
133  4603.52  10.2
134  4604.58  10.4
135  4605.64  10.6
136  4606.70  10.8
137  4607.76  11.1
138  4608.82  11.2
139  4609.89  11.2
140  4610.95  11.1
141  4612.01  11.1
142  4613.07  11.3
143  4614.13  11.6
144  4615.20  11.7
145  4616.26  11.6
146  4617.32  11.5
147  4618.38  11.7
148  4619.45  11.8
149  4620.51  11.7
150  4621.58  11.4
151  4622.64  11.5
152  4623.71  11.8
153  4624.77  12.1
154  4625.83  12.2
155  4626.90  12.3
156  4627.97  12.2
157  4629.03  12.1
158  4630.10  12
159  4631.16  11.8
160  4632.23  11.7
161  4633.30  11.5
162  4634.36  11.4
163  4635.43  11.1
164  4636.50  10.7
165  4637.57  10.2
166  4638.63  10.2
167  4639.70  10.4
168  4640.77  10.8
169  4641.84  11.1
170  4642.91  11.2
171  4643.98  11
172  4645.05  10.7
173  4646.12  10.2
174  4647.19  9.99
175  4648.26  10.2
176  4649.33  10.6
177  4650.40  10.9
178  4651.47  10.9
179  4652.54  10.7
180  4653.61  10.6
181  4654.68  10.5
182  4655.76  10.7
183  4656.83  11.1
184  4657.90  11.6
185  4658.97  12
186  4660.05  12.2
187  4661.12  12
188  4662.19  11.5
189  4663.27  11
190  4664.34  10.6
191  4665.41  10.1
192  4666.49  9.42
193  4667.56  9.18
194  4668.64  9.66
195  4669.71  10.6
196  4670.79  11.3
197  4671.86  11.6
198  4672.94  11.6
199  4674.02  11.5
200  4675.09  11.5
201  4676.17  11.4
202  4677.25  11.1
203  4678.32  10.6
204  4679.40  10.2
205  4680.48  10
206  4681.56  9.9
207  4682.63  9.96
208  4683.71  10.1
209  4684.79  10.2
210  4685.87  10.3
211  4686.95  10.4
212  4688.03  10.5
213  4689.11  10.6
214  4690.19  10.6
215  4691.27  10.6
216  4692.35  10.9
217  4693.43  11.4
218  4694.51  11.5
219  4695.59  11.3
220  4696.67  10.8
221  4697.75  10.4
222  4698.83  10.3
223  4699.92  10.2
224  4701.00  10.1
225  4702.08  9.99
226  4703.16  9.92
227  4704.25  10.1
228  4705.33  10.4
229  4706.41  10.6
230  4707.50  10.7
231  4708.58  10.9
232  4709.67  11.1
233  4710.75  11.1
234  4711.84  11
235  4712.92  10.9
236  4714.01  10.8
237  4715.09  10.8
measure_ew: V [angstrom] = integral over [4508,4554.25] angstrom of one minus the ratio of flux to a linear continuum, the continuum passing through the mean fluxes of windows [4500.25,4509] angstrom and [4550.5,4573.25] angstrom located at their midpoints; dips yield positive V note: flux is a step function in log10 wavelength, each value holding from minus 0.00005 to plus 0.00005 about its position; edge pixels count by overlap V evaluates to 3.0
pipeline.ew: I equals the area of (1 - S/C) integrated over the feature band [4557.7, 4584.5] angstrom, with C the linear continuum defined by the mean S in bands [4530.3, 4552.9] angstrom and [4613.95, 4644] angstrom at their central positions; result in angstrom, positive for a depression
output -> -0.9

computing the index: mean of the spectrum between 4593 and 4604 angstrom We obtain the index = 10.6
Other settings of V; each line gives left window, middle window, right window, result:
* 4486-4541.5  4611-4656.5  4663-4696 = -2.6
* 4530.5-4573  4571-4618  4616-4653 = 0.2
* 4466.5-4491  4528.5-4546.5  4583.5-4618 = 1.1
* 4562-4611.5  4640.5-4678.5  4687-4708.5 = -0.8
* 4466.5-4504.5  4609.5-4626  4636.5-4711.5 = -1.5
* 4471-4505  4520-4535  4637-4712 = 0.8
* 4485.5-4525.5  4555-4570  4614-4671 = 0.0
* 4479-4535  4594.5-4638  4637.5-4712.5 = -2.7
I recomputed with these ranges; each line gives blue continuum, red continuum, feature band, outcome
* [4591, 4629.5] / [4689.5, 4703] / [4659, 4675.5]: -0.2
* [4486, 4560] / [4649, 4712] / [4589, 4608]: 0.0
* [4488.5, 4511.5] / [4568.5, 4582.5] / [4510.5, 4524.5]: -0.5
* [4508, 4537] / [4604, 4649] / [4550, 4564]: -0.1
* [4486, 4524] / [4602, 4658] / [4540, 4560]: 0.7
